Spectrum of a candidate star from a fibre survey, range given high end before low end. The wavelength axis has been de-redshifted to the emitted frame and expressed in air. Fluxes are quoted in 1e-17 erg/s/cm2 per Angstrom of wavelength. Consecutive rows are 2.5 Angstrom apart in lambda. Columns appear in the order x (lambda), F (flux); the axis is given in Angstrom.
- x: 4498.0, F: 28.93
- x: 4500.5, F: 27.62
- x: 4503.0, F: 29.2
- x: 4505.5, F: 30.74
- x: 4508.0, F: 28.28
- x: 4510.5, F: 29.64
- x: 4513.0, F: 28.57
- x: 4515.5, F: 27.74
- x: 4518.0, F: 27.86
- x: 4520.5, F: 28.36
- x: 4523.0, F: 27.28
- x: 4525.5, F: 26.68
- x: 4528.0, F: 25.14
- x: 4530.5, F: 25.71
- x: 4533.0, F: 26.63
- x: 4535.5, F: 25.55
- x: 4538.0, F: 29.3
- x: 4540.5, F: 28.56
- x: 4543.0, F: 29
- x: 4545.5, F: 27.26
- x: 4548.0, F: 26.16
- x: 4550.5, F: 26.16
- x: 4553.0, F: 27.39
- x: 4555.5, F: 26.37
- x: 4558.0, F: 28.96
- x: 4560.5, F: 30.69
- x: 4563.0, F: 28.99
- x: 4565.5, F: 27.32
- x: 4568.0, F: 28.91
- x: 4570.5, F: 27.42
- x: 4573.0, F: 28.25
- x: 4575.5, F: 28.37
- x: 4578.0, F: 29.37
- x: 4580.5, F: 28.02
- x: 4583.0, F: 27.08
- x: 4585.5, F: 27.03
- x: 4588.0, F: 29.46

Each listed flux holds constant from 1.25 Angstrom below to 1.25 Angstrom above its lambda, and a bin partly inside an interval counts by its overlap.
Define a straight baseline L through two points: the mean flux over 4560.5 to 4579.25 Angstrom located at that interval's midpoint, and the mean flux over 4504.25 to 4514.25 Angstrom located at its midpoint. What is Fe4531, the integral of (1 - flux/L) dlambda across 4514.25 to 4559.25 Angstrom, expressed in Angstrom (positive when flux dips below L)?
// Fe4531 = 2.7 Angstrom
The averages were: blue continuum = 29.3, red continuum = 28.5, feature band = 27.2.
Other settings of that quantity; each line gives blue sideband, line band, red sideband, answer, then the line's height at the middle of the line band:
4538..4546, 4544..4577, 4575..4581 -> 0.84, 28.6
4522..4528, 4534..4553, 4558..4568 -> 0.23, 27.8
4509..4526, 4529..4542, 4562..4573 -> 0.44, 28.1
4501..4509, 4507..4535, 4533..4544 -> 1.22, 28.6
